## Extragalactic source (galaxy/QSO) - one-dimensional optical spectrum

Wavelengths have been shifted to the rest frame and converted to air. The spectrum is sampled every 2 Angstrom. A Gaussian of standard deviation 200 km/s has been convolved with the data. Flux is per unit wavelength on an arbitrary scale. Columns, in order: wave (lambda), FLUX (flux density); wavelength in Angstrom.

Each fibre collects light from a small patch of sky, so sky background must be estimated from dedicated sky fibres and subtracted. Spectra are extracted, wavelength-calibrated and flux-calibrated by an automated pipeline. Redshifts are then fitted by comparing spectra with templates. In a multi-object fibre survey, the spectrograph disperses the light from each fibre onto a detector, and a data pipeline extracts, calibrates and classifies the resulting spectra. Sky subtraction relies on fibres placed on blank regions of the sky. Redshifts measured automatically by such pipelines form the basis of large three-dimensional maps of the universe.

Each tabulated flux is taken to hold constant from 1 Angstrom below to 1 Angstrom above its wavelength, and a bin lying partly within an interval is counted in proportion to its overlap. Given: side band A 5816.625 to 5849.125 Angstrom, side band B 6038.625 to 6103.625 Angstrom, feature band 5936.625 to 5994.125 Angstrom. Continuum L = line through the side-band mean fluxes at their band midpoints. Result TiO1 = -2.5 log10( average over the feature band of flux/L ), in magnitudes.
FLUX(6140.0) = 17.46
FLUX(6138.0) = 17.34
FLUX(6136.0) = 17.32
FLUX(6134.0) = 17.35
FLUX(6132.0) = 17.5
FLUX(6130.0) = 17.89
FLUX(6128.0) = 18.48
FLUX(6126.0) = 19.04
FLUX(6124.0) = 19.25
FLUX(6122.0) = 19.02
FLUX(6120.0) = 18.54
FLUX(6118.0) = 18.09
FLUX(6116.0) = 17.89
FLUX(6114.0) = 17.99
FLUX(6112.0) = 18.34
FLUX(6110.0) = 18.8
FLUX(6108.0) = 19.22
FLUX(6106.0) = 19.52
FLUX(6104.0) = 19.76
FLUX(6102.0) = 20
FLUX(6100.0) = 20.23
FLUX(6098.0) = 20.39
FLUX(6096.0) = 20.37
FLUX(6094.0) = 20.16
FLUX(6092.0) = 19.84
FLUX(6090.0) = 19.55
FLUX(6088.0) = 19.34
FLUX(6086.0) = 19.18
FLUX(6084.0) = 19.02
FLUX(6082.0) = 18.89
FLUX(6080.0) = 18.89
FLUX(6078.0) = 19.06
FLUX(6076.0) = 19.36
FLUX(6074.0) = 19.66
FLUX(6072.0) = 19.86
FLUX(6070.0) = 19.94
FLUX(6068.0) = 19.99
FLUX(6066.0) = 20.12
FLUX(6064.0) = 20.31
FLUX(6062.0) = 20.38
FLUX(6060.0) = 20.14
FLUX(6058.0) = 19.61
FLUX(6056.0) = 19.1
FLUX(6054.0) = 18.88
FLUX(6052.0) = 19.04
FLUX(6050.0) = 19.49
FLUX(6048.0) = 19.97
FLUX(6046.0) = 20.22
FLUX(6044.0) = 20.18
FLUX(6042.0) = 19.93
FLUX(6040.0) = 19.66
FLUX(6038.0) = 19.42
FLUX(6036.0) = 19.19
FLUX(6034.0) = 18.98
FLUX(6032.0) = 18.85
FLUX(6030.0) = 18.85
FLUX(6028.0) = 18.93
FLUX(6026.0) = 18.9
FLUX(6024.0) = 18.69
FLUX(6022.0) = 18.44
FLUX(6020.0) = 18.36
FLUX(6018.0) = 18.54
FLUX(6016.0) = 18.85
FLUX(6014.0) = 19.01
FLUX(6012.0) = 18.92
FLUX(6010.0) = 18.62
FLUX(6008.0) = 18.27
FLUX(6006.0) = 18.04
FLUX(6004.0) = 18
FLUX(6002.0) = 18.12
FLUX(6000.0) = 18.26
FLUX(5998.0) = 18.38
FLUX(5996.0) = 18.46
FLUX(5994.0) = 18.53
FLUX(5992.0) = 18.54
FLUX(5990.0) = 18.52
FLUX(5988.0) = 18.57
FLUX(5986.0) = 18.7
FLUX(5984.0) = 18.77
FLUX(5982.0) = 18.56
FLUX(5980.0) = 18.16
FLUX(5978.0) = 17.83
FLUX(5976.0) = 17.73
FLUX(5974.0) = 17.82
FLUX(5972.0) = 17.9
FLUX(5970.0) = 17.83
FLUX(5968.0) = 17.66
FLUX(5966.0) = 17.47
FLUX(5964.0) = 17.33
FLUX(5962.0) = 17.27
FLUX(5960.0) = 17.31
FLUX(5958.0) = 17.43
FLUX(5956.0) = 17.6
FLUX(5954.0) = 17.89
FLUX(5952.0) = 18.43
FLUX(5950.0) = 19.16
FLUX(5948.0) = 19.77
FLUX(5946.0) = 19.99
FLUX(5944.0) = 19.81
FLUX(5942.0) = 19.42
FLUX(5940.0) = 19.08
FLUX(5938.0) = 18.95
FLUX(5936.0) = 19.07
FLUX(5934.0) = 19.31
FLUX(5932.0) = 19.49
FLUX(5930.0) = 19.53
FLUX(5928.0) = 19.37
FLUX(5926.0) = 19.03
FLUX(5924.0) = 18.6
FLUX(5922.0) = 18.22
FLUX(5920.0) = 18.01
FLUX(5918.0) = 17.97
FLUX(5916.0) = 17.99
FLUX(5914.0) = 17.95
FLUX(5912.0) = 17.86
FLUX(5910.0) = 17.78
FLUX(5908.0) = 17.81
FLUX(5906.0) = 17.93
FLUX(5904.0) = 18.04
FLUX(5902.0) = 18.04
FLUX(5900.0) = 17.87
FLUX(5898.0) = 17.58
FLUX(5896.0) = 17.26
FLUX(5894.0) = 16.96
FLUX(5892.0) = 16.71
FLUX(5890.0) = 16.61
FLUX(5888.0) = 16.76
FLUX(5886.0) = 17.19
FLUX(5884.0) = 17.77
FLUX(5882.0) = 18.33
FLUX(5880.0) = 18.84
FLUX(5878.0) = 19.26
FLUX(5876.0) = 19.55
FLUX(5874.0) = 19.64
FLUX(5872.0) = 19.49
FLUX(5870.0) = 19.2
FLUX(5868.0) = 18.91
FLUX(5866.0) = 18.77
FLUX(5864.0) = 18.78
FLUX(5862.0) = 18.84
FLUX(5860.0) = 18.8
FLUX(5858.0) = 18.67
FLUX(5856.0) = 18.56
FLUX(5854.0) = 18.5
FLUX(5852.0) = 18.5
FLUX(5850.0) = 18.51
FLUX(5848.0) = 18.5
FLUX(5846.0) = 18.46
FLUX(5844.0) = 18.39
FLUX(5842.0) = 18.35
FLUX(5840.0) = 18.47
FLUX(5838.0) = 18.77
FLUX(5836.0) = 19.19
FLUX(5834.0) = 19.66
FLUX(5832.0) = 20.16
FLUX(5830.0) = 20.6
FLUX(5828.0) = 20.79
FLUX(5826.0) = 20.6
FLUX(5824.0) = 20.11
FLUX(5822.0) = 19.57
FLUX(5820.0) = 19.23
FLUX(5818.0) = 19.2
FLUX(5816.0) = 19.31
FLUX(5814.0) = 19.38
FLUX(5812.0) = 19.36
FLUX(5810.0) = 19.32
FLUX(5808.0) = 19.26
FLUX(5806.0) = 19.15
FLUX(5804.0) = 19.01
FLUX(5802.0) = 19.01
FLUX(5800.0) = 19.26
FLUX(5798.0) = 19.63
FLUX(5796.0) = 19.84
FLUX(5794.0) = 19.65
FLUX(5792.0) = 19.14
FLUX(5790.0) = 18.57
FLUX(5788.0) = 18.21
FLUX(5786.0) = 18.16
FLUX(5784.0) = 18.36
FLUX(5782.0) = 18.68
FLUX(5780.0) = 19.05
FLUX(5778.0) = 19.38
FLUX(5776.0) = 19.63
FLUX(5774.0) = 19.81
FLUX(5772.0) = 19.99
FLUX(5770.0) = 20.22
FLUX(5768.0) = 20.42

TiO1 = 0.07 mag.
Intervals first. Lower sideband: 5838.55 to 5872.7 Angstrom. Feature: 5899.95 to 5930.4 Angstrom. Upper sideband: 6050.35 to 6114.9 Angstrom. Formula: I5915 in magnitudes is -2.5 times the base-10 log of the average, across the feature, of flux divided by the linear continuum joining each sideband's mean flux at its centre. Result 0.04 mag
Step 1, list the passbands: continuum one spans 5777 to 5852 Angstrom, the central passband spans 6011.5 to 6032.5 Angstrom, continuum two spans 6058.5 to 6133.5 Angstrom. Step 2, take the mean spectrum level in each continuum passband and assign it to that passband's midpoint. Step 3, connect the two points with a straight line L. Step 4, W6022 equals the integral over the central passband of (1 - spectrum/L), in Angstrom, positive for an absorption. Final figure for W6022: 0.6 Angstrom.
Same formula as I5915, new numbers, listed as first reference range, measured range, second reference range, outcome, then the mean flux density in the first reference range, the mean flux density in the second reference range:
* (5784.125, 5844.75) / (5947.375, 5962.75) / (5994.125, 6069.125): 0.06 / 19.3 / 19.1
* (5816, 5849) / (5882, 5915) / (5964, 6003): 0.08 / 19.4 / 18.2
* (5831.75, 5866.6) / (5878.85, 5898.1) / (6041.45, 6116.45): 0.09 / 18.7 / 19.6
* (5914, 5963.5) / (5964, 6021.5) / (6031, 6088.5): 0.04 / 18.7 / 19.5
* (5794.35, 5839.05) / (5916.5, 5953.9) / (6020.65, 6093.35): 0.03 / 19.6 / 19.4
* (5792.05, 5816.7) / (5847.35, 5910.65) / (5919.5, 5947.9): 0.06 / 19.3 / 19.2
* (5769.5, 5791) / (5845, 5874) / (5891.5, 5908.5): -0.04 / 19.1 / 17.6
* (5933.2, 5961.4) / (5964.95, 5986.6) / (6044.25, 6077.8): 0.06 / 18.8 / 19.7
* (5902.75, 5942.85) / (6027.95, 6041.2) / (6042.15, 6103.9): 0.01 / 18.6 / 19.7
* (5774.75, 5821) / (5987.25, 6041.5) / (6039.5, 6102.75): 0.05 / 19.1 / 19.7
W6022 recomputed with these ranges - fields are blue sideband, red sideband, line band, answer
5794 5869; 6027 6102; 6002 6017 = 0.8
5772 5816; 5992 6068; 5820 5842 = -0.6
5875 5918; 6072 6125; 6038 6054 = -0.7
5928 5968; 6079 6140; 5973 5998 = 0.5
